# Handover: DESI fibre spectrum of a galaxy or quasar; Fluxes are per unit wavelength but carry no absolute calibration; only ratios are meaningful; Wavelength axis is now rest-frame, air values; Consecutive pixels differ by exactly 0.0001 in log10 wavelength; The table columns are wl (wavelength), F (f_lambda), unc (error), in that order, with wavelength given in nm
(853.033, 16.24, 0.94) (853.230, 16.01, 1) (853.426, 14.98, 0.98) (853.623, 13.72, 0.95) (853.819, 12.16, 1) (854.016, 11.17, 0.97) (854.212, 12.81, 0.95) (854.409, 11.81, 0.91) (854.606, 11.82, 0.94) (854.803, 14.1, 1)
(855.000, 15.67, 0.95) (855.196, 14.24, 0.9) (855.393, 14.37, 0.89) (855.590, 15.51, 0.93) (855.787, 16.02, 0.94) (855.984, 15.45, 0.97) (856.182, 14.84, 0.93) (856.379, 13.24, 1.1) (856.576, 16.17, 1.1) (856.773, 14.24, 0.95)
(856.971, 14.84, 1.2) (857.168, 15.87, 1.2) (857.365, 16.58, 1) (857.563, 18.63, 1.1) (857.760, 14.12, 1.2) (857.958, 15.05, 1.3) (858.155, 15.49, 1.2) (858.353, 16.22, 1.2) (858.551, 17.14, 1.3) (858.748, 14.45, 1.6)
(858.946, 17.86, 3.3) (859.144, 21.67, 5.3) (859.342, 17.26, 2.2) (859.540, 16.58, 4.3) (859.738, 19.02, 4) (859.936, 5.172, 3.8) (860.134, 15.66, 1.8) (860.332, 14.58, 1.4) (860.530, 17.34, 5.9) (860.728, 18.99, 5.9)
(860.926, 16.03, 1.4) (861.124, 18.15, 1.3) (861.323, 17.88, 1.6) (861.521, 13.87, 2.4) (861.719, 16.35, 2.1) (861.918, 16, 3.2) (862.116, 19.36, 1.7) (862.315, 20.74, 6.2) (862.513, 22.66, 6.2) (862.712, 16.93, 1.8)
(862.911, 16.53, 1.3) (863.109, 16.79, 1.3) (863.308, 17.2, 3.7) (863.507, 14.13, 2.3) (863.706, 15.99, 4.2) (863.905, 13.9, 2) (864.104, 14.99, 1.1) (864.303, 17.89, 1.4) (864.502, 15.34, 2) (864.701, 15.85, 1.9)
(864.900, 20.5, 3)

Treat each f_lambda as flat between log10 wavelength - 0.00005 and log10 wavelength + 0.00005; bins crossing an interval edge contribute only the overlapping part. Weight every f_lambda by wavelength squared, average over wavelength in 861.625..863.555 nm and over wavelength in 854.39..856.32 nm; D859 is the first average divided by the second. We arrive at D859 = 1.2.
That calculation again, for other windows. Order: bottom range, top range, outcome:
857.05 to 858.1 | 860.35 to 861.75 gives 1.06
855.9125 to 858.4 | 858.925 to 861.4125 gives 1.08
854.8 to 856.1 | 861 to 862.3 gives 1.15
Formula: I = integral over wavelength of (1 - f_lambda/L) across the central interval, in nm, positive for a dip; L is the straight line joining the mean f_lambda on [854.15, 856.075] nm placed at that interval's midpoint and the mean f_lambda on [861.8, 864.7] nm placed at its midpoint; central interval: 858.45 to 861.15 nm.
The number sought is -0.10 nm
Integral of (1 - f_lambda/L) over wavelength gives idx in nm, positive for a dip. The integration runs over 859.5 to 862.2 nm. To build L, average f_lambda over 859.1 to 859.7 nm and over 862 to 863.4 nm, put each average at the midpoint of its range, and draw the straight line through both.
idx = 0.35 nm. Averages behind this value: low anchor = 18.3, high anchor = 18.6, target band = 16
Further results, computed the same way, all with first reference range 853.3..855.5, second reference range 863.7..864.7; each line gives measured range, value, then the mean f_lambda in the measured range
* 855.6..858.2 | -0.273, 15.4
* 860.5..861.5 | -0.169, 17.4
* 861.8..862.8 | -0.259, 19.1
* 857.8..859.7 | -0.324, 16.8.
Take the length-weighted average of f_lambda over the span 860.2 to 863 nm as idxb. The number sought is 17.5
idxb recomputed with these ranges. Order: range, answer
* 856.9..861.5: 16.3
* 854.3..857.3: 14.6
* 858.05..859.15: 16.7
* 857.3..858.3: 16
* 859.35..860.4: 14.5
